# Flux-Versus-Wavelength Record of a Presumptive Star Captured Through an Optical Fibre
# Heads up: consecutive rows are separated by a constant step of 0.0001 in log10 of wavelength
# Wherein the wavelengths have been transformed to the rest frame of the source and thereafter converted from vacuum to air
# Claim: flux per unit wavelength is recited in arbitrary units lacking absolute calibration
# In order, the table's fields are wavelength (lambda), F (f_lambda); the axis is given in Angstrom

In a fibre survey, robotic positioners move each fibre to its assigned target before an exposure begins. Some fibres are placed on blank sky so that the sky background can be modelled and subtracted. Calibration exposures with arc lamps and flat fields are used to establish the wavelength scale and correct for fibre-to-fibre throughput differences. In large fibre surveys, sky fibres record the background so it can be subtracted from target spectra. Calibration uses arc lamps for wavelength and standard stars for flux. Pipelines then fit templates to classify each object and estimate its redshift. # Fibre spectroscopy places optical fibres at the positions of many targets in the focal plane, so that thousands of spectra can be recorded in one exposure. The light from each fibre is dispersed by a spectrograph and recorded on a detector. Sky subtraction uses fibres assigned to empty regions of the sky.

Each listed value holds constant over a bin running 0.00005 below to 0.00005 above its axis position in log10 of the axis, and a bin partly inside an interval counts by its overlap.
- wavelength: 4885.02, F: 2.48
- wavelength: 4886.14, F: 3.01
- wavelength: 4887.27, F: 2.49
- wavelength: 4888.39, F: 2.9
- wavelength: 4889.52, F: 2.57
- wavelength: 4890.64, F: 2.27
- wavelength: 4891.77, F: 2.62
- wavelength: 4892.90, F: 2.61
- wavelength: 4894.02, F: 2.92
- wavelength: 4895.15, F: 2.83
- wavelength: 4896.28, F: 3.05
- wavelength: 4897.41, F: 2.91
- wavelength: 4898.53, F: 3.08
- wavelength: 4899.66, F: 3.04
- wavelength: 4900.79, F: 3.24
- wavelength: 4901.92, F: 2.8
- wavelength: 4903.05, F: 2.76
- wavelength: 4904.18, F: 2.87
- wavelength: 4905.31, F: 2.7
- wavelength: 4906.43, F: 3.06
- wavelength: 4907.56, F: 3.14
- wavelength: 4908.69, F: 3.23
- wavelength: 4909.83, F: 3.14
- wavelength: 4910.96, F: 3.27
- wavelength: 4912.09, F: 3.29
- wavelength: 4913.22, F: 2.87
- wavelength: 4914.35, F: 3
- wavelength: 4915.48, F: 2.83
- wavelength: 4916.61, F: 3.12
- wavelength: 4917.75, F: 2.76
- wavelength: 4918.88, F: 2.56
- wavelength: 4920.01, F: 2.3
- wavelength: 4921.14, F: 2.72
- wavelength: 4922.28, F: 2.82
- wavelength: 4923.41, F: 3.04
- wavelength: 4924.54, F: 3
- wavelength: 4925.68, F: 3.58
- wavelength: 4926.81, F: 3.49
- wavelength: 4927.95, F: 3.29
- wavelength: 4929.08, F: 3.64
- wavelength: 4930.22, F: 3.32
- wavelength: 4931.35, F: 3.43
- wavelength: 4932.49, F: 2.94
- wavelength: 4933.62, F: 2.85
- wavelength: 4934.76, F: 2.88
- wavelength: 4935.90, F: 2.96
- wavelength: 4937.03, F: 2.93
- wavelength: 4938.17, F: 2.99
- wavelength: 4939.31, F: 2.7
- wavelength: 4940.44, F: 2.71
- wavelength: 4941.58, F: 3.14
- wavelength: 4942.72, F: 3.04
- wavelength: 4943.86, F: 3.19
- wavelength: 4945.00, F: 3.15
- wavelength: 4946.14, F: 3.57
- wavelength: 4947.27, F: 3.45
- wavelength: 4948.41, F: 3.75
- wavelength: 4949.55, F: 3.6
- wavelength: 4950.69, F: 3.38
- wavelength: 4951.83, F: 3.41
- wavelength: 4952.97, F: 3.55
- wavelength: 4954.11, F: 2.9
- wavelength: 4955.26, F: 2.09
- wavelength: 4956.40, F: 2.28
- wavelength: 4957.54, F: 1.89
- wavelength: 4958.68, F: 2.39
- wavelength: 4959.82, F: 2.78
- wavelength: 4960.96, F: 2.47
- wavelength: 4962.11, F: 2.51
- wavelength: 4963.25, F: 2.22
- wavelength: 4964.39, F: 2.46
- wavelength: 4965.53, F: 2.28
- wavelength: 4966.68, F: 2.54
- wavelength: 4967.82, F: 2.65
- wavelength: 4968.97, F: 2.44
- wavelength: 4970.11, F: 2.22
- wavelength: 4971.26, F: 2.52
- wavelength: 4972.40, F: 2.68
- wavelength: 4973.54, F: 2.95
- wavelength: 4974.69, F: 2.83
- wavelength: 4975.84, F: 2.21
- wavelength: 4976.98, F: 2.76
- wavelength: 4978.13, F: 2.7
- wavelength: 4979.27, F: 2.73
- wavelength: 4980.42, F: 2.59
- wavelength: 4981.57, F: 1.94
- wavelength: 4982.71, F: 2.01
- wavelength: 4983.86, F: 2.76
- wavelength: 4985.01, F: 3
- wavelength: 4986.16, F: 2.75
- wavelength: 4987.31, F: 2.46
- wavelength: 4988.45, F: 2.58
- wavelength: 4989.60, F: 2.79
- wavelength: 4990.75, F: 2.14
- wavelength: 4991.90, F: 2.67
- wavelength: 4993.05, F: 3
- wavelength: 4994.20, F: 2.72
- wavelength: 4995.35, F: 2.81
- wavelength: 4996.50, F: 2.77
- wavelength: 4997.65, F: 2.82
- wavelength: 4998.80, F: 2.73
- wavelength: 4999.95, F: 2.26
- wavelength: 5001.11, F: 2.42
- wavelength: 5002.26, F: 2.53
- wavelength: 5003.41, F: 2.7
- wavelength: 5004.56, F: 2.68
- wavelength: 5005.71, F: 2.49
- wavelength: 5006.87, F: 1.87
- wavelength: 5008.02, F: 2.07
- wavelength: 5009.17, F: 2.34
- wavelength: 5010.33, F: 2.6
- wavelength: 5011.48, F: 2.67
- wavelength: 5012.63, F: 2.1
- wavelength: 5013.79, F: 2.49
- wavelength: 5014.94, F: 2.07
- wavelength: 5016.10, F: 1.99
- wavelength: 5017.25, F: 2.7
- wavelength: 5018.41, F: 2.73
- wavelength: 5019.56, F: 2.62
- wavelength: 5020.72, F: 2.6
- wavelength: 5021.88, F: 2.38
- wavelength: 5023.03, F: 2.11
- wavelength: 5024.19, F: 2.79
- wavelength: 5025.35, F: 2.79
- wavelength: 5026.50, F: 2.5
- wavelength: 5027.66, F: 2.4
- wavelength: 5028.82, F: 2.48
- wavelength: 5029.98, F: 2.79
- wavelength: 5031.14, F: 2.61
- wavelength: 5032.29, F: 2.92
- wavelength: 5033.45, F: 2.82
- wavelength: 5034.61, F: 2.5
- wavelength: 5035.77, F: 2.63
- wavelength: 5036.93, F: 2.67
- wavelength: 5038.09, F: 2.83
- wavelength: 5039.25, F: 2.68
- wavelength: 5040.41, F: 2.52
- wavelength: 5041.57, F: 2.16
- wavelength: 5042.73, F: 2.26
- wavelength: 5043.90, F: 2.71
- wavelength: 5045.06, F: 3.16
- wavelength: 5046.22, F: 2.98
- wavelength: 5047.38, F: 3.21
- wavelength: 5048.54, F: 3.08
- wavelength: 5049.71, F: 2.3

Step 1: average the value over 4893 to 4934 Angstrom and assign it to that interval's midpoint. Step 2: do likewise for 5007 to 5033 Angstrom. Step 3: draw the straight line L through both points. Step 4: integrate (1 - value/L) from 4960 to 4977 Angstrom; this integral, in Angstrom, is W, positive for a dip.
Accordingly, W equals 1.4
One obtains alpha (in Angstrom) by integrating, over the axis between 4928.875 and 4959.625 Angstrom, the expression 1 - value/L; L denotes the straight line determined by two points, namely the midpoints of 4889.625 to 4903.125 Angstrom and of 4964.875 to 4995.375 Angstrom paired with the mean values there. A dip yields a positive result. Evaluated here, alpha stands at -3.9 Angstrom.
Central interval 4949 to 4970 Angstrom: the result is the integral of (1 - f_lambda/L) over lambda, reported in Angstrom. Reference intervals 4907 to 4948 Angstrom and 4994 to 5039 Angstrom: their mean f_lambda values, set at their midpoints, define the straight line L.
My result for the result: 1.7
